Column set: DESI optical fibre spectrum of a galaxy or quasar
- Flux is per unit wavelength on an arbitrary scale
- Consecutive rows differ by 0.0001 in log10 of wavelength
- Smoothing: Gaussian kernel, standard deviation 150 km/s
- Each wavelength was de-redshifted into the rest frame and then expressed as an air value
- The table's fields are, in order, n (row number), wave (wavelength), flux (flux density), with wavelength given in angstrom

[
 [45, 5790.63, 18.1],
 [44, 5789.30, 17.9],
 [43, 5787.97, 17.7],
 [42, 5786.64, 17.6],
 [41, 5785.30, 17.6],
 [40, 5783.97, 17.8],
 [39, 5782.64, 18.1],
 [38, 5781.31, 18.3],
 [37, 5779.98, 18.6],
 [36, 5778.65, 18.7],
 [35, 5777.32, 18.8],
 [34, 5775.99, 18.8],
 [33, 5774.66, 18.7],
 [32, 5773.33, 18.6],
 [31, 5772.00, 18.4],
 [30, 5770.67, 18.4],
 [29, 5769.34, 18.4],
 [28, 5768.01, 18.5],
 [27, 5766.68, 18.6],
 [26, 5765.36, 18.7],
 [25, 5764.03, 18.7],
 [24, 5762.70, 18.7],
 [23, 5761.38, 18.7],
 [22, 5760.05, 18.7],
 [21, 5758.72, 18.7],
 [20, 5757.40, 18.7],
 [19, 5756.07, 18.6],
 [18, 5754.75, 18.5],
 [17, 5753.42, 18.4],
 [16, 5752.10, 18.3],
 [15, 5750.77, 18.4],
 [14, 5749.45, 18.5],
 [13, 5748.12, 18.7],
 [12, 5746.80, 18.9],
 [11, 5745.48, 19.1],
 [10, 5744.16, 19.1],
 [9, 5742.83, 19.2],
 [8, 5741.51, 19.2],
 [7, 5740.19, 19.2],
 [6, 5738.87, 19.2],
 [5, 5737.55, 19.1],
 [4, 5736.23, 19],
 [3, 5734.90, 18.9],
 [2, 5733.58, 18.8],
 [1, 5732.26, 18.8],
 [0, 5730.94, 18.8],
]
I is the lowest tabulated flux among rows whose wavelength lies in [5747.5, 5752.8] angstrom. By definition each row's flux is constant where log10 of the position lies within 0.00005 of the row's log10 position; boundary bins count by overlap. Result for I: 18.3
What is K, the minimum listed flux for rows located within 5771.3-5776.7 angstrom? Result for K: 18.4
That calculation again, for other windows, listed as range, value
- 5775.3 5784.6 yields 17.8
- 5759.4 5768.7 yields 18.5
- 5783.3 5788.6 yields 17.6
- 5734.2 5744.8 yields 18.9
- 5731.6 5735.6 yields 18.8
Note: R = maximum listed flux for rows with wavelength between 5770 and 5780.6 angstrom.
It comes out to 18.8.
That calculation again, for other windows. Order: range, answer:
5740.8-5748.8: 19.2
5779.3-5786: 18.6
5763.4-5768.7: 18.7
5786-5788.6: 17.7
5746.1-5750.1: 18.9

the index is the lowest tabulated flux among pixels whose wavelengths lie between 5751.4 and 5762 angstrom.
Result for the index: 18.3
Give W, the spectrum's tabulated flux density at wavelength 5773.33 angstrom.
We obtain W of 18.6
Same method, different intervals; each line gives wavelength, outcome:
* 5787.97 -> 17.7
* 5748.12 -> 18.7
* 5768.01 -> 18.5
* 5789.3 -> 17.9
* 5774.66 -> 18.7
